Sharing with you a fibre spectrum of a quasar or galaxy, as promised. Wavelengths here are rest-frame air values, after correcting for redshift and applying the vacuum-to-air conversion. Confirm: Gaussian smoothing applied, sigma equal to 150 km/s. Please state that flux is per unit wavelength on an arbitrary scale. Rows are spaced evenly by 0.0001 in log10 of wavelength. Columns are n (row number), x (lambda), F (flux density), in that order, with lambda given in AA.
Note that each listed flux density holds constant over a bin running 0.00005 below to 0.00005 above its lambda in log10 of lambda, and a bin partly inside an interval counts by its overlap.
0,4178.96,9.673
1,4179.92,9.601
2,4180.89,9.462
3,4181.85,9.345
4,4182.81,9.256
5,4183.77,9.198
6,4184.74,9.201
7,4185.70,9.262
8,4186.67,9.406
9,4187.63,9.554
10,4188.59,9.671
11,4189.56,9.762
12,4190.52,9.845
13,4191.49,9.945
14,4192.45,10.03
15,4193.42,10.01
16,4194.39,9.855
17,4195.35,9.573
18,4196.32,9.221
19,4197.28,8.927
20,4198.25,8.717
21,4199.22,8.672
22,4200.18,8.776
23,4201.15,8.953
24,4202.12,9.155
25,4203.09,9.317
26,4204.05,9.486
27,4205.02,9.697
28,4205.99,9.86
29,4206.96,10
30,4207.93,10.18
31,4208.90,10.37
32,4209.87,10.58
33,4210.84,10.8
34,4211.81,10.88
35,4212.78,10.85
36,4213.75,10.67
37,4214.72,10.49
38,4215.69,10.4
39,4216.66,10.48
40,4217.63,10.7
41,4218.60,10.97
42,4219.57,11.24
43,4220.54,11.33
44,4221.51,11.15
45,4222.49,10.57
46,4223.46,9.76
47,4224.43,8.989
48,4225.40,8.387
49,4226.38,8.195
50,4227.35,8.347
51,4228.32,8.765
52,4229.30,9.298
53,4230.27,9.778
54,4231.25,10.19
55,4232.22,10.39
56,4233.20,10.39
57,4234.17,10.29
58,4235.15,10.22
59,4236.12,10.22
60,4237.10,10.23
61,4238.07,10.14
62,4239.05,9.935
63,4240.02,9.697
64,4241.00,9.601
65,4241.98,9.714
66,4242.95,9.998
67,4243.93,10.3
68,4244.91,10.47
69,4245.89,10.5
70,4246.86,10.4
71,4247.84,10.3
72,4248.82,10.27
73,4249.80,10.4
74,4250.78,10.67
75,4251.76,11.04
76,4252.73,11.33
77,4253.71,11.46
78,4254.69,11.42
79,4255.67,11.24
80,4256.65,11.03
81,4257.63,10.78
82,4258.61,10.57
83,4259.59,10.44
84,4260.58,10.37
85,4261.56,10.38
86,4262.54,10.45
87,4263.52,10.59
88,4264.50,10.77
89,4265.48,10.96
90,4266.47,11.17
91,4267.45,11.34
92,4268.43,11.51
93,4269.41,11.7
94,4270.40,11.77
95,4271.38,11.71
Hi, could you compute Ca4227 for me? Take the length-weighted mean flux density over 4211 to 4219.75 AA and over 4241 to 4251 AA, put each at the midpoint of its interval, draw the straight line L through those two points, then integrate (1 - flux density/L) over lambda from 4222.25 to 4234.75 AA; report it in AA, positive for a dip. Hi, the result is 1.3 AA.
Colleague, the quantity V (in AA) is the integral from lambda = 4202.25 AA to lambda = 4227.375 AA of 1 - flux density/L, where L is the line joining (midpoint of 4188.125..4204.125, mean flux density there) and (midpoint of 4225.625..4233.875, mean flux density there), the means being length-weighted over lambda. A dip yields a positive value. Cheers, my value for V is -2.0 AA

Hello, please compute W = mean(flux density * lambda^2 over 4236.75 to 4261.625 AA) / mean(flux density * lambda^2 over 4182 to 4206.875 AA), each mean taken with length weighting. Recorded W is 1.14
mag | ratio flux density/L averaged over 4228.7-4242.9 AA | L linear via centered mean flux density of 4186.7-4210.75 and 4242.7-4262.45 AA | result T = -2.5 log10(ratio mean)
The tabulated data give 0.04 mag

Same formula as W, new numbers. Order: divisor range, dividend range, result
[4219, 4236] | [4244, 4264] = 1.10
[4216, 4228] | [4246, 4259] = 1.10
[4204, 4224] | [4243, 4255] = 1.03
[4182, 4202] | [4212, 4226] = 1.12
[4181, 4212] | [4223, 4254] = 1.06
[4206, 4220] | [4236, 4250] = 0.97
